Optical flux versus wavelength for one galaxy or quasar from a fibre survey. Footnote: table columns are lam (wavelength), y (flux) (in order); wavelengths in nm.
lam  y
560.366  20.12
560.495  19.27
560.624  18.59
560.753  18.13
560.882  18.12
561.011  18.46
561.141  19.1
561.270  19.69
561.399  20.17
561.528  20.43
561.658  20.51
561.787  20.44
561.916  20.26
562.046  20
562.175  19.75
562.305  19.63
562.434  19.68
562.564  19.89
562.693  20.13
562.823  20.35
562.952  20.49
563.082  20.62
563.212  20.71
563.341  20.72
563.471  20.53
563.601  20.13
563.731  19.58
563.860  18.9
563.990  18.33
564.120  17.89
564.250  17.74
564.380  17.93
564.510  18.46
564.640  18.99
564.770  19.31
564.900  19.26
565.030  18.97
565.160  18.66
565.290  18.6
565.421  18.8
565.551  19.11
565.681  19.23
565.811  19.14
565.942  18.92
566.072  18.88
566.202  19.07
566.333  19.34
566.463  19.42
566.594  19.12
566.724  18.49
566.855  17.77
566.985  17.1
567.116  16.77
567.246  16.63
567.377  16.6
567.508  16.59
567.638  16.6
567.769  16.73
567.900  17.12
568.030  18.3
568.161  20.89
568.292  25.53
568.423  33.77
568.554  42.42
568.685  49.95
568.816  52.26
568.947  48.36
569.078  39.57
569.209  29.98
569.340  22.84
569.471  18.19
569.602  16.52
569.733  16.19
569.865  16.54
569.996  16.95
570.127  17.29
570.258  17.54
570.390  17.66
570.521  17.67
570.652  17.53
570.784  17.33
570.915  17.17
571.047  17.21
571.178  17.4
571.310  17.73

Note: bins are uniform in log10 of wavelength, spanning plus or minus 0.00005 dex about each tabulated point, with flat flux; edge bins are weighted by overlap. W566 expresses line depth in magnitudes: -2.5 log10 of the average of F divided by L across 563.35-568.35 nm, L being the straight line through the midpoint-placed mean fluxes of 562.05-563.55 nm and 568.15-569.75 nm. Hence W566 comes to 0.364 mag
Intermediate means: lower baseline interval 20.2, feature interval 18.7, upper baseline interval 32.9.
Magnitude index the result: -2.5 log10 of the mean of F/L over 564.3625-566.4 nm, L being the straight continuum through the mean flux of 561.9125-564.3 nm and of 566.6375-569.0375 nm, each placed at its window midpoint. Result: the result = 0.193 mag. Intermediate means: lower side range 19.8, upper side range 25.8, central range 18.9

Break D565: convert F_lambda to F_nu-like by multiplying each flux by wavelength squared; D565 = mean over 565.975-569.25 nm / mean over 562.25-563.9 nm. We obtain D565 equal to 1.3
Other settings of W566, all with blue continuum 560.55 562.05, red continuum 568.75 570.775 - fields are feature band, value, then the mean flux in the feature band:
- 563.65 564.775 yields 0.14 mag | 18.6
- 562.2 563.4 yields 0.00 mag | 20.2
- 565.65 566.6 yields 0.16 mag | 19.1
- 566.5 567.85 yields 0.30 mag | 17.3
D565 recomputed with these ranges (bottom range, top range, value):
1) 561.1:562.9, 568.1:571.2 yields 1.30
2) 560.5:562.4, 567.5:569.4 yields 1.60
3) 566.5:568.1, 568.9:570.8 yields 1.27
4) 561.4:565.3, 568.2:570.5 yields 1.46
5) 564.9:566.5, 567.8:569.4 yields 1.76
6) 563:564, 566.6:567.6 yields 0.87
